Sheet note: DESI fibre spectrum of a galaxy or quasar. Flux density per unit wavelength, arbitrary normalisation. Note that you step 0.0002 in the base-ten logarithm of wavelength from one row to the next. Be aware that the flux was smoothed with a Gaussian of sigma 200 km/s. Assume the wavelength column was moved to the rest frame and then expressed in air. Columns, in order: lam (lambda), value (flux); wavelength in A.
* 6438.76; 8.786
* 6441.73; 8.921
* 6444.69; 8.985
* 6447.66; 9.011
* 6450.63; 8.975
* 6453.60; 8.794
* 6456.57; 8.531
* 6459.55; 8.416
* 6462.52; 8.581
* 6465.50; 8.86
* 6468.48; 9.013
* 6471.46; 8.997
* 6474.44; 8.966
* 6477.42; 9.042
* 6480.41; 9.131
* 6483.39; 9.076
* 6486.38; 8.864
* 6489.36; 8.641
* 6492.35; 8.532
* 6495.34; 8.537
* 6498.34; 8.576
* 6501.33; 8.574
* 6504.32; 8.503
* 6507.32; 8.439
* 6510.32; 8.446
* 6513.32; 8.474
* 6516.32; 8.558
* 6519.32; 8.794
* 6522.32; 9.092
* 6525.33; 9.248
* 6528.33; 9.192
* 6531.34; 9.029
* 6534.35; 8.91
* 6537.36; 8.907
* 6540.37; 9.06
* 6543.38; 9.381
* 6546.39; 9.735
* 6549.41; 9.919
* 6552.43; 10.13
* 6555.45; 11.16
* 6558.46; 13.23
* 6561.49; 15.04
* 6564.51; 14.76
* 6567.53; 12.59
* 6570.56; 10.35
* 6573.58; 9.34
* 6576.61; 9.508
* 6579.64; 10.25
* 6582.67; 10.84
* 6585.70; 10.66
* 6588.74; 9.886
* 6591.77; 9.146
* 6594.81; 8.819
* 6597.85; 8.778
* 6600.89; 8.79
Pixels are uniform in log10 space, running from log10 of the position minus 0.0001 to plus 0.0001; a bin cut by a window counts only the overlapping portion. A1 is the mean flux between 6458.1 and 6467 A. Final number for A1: 8.62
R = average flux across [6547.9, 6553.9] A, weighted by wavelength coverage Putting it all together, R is 10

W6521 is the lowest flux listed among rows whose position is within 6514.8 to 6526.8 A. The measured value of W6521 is 8.558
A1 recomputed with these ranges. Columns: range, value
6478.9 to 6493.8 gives 8.85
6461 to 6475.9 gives 8.88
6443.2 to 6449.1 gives 9.01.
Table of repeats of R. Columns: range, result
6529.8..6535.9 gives 8.96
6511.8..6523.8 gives 8.73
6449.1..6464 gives 8.66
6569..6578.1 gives 9.75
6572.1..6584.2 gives 9.99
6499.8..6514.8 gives 8.49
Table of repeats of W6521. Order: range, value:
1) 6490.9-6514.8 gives 8.439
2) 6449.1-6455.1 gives 8.794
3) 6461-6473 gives 8.581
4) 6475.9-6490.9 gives 8.641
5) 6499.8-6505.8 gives 8.503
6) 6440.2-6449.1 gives 8.921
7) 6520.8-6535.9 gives 8.91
